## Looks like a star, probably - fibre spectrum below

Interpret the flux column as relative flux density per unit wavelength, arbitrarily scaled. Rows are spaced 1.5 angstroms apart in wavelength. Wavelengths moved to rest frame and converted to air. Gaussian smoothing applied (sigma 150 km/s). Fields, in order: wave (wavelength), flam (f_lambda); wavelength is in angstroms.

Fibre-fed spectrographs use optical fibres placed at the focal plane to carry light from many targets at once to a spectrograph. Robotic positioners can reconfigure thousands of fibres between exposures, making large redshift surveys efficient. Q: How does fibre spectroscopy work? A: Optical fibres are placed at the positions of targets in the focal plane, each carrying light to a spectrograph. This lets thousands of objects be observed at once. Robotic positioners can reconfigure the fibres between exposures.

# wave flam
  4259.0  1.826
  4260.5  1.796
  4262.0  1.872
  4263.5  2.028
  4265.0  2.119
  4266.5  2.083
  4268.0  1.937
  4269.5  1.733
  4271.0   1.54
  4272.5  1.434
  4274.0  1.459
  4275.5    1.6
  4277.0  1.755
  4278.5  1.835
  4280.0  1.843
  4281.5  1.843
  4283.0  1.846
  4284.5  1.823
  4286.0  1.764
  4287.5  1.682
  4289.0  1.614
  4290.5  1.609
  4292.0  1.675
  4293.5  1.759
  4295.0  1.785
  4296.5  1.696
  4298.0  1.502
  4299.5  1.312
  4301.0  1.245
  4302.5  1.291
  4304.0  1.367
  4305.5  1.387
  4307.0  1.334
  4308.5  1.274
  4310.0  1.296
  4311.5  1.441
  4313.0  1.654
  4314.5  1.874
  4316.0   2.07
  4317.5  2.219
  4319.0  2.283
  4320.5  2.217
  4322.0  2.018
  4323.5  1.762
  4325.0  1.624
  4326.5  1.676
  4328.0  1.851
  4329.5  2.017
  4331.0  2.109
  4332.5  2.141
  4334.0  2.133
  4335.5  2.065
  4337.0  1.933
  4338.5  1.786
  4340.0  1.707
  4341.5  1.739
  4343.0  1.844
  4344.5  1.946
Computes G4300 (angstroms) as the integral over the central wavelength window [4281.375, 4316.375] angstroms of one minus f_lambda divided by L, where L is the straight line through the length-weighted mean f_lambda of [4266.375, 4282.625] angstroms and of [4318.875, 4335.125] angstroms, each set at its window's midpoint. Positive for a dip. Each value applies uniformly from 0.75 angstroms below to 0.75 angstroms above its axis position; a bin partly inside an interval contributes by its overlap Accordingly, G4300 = 4.88 angstroms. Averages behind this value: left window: 1.72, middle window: 1.58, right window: 1.98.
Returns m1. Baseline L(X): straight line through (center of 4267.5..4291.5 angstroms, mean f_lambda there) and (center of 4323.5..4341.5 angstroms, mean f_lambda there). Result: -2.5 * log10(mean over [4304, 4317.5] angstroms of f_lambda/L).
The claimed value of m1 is 0.162 mag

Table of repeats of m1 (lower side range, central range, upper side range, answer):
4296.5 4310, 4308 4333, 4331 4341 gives -0.110 mag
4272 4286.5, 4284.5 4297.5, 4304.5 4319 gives -0.003 mag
